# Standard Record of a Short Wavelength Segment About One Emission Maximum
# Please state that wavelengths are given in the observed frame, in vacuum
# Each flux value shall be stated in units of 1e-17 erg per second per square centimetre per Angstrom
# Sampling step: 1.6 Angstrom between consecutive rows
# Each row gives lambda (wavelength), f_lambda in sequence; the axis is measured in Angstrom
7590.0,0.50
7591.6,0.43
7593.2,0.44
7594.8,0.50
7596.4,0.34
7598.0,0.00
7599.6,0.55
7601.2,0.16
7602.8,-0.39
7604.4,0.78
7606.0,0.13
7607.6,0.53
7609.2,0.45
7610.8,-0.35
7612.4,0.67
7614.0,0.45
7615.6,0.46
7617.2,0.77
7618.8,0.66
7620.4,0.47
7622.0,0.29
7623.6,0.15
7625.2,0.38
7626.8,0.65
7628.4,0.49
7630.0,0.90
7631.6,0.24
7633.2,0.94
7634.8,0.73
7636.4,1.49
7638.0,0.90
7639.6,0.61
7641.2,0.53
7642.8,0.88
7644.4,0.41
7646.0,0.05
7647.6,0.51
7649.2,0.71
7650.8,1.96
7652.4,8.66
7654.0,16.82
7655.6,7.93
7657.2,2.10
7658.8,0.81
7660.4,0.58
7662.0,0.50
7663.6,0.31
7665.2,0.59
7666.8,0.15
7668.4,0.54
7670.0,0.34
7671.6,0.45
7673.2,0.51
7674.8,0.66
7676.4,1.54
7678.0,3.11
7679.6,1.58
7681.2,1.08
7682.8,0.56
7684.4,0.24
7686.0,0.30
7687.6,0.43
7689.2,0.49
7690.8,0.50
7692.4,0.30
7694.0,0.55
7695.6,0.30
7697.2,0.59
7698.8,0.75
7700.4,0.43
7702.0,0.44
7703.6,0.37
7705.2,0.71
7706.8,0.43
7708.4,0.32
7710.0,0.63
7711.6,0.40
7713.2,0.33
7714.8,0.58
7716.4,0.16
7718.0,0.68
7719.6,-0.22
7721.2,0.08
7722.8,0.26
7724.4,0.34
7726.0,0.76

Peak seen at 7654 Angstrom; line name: H-alpha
